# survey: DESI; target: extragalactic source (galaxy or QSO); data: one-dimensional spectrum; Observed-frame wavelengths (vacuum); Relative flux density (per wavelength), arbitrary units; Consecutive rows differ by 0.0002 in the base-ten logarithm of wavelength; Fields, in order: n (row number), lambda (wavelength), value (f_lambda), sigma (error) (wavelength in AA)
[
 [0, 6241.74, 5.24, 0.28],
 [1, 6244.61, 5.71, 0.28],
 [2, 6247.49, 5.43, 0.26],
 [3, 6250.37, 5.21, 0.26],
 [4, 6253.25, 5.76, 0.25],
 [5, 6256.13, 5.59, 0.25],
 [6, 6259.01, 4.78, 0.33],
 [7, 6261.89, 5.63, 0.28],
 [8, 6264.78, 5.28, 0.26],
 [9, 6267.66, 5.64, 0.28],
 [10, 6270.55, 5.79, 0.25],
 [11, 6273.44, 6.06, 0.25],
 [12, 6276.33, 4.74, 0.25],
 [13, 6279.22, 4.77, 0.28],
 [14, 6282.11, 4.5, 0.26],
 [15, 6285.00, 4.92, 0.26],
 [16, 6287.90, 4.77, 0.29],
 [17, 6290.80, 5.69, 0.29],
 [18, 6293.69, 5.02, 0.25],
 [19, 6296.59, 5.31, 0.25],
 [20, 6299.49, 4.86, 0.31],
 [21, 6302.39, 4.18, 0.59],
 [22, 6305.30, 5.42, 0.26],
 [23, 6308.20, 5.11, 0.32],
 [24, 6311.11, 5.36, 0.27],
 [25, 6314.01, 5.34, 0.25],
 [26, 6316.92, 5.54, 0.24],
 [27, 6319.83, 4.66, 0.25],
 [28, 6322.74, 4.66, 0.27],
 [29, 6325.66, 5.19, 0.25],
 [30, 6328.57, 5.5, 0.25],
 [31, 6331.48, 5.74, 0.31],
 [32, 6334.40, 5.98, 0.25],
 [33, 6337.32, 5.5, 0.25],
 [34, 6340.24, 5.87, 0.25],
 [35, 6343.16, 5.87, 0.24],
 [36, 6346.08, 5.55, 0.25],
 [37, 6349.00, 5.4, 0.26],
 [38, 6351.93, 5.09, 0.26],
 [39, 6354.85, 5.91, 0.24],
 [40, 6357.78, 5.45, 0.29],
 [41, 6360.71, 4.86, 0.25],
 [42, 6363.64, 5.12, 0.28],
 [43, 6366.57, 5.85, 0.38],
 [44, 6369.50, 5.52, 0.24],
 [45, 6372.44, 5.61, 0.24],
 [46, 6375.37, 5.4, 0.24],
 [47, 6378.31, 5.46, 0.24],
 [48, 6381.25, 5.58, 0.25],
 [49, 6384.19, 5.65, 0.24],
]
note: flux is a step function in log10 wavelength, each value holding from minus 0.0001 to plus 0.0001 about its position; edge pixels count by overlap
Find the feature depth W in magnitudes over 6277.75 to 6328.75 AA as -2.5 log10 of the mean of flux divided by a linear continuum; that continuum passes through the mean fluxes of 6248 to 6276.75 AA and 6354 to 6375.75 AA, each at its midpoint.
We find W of 0.09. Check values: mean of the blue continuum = 5.47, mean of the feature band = 5.03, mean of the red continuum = 5.46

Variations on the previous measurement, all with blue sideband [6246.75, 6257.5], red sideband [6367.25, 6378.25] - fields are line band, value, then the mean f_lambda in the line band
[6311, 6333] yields 0.05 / 5.24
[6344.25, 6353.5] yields 0.03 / 5.38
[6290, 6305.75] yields 0.10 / 5.03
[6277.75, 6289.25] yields 0.16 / 4.74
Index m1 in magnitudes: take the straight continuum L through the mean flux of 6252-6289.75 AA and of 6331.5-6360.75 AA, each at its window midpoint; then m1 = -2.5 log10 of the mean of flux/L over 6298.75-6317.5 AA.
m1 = 0.06 mag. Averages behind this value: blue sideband 5.25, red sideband 5.59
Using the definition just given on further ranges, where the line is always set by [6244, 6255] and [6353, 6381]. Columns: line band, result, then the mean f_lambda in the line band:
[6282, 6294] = 0.10 mag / 5.03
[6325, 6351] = -0.03 mag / 5.63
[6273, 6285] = 0.12 mag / 4.92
